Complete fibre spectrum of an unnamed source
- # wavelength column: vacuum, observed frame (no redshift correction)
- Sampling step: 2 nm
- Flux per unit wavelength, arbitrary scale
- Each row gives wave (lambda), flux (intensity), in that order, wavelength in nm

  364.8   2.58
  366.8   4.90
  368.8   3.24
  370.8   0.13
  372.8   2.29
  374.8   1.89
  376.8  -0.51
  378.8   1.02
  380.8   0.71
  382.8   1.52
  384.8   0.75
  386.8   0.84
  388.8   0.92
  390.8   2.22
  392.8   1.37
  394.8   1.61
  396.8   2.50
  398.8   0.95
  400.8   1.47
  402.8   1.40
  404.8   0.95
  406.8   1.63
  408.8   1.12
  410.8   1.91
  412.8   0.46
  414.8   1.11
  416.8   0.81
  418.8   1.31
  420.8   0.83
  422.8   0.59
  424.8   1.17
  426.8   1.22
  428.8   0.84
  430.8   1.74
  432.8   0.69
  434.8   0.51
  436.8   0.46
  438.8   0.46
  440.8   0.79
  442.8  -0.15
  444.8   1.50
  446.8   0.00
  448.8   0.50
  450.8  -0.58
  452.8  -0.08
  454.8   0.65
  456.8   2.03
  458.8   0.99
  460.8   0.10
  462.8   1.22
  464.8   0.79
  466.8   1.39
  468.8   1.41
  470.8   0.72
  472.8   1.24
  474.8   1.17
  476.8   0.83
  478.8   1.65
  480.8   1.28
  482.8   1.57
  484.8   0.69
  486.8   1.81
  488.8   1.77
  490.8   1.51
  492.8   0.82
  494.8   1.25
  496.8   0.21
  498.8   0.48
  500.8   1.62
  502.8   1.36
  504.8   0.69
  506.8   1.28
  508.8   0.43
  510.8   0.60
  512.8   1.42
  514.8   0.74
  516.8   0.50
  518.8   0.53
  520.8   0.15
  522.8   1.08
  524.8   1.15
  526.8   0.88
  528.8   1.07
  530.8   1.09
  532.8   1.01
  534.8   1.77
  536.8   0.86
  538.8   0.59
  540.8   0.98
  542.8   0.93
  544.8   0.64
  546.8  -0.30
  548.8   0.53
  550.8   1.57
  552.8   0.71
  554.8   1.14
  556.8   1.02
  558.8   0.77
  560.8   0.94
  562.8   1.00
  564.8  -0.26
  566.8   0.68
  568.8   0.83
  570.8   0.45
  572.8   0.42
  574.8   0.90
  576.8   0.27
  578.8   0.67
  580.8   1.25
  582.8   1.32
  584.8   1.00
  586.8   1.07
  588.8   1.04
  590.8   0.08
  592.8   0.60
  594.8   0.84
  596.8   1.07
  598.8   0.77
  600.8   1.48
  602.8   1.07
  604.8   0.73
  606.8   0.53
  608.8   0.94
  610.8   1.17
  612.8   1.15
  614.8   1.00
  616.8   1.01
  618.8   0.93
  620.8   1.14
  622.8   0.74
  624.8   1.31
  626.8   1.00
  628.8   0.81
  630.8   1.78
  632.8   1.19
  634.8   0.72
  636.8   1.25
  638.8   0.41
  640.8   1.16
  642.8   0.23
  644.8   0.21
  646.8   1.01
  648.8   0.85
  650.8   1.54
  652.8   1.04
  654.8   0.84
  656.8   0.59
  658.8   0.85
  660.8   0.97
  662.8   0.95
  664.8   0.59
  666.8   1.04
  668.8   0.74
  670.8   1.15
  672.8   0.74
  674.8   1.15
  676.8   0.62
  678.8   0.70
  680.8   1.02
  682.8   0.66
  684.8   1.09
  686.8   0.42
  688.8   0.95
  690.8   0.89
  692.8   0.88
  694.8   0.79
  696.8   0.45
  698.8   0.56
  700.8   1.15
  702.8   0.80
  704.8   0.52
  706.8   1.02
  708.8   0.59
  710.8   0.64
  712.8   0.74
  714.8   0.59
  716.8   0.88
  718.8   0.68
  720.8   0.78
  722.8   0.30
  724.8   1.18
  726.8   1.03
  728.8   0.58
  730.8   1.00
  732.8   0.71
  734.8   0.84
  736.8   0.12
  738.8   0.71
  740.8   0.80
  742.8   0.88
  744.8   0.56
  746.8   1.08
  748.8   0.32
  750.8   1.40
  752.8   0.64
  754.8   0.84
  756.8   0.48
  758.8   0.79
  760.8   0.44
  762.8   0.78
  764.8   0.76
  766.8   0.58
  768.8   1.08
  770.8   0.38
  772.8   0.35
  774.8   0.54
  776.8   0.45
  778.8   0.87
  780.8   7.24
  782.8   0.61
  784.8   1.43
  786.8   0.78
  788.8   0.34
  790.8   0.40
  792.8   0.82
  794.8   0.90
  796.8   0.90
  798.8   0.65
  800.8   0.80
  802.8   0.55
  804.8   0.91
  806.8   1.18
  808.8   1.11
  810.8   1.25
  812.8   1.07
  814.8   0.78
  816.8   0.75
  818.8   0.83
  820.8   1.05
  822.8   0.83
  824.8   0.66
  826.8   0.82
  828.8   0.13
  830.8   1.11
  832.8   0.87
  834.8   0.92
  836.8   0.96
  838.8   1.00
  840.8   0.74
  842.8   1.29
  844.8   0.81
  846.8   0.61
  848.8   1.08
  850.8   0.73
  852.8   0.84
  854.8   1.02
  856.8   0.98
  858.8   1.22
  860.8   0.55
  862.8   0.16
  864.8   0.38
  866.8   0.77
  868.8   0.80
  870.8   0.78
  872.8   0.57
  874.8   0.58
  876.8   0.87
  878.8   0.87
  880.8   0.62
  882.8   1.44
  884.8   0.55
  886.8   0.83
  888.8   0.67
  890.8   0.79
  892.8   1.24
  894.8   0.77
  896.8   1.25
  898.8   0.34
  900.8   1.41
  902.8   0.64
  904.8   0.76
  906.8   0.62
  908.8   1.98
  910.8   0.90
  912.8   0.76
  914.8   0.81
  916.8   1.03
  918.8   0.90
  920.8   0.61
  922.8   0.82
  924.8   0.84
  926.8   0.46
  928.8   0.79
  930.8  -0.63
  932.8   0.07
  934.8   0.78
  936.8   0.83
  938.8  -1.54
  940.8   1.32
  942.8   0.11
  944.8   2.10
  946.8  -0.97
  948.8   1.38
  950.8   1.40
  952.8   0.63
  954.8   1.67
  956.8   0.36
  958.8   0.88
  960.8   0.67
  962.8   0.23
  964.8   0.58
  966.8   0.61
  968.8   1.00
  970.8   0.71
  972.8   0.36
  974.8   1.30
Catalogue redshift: 1.094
